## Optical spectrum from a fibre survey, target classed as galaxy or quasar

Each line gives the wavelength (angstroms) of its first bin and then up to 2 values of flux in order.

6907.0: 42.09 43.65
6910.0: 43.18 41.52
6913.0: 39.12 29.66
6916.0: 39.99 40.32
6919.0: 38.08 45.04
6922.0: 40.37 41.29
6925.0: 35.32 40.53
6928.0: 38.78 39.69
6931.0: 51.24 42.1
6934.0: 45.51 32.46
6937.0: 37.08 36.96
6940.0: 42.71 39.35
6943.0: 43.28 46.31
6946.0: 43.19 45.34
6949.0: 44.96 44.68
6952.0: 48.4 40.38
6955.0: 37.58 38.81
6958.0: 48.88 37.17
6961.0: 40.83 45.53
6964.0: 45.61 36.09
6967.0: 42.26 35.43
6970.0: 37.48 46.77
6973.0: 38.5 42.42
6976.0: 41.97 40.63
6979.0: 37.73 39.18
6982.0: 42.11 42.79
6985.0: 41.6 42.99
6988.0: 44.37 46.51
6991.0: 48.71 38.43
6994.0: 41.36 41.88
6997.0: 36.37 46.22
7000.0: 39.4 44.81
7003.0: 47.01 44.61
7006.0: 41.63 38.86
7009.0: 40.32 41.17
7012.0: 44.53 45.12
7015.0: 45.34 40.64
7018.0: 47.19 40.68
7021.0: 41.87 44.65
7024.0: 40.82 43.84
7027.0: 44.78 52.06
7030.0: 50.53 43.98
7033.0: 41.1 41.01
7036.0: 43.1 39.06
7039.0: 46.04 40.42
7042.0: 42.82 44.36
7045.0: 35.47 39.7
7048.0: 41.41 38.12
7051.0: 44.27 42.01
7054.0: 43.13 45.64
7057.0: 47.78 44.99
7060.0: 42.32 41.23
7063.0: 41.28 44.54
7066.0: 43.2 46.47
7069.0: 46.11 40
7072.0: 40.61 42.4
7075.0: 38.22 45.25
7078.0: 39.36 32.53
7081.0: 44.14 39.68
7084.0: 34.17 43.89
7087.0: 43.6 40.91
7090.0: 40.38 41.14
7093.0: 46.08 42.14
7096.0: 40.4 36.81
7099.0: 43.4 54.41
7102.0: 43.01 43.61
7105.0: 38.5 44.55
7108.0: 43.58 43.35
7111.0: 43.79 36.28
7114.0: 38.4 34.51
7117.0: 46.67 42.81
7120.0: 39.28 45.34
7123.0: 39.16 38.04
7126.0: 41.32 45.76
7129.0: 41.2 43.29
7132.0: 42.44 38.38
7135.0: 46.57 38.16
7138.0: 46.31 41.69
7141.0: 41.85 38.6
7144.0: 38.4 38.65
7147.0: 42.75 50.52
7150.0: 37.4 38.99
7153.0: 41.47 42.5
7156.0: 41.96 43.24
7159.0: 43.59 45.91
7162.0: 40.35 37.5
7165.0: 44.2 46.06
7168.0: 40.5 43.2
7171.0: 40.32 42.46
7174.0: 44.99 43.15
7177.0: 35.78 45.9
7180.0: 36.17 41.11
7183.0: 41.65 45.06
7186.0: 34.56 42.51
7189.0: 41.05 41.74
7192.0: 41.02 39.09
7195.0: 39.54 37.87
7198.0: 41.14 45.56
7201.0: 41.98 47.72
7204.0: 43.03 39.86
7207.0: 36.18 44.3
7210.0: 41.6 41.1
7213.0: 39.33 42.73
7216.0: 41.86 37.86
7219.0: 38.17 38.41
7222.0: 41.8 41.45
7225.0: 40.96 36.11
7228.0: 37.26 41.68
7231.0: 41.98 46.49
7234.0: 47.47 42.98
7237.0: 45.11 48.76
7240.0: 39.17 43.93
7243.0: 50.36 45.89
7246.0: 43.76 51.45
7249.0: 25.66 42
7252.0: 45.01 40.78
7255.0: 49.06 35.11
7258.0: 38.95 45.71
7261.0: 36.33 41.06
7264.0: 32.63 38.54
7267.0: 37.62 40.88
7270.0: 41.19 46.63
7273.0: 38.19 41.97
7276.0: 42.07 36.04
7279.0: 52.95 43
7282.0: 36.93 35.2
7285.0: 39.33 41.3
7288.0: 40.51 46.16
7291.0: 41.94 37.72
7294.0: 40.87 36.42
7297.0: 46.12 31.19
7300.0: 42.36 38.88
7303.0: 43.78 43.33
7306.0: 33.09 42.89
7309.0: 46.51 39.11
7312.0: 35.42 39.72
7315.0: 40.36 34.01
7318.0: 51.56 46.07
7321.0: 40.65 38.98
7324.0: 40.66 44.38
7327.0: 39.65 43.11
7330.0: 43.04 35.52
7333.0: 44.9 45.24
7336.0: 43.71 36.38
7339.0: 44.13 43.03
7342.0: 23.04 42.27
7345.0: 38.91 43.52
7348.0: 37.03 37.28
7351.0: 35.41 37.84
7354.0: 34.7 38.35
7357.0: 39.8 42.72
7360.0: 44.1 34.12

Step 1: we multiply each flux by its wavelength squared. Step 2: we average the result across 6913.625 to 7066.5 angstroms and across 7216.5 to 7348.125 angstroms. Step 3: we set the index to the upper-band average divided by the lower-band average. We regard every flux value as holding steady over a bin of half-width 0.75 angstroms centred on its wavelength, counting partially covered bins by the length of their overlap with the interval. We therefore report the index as 1.1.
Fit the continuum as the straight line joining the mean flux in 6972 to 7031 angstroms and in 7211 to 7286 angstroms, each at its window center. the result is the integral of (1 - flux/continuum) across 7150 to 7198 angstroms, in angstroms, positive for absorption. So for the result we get 0.6 angstroms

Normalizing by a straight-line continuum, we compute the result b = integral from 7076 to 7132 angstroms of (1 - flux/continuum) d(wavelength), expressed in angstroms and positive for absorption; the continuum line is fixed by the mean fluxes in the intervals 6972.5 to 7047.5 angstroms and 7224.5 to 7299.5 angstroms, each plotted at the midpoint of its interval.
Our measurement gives 0.7 angstroms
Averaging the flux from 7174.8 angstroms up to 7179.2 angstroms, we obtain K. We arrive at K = 41.5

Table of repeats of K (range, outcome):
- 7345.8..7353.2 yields 38.2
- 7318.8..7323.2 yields 41.9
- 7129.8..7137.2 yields 41.8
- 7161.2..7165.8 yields 40.8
